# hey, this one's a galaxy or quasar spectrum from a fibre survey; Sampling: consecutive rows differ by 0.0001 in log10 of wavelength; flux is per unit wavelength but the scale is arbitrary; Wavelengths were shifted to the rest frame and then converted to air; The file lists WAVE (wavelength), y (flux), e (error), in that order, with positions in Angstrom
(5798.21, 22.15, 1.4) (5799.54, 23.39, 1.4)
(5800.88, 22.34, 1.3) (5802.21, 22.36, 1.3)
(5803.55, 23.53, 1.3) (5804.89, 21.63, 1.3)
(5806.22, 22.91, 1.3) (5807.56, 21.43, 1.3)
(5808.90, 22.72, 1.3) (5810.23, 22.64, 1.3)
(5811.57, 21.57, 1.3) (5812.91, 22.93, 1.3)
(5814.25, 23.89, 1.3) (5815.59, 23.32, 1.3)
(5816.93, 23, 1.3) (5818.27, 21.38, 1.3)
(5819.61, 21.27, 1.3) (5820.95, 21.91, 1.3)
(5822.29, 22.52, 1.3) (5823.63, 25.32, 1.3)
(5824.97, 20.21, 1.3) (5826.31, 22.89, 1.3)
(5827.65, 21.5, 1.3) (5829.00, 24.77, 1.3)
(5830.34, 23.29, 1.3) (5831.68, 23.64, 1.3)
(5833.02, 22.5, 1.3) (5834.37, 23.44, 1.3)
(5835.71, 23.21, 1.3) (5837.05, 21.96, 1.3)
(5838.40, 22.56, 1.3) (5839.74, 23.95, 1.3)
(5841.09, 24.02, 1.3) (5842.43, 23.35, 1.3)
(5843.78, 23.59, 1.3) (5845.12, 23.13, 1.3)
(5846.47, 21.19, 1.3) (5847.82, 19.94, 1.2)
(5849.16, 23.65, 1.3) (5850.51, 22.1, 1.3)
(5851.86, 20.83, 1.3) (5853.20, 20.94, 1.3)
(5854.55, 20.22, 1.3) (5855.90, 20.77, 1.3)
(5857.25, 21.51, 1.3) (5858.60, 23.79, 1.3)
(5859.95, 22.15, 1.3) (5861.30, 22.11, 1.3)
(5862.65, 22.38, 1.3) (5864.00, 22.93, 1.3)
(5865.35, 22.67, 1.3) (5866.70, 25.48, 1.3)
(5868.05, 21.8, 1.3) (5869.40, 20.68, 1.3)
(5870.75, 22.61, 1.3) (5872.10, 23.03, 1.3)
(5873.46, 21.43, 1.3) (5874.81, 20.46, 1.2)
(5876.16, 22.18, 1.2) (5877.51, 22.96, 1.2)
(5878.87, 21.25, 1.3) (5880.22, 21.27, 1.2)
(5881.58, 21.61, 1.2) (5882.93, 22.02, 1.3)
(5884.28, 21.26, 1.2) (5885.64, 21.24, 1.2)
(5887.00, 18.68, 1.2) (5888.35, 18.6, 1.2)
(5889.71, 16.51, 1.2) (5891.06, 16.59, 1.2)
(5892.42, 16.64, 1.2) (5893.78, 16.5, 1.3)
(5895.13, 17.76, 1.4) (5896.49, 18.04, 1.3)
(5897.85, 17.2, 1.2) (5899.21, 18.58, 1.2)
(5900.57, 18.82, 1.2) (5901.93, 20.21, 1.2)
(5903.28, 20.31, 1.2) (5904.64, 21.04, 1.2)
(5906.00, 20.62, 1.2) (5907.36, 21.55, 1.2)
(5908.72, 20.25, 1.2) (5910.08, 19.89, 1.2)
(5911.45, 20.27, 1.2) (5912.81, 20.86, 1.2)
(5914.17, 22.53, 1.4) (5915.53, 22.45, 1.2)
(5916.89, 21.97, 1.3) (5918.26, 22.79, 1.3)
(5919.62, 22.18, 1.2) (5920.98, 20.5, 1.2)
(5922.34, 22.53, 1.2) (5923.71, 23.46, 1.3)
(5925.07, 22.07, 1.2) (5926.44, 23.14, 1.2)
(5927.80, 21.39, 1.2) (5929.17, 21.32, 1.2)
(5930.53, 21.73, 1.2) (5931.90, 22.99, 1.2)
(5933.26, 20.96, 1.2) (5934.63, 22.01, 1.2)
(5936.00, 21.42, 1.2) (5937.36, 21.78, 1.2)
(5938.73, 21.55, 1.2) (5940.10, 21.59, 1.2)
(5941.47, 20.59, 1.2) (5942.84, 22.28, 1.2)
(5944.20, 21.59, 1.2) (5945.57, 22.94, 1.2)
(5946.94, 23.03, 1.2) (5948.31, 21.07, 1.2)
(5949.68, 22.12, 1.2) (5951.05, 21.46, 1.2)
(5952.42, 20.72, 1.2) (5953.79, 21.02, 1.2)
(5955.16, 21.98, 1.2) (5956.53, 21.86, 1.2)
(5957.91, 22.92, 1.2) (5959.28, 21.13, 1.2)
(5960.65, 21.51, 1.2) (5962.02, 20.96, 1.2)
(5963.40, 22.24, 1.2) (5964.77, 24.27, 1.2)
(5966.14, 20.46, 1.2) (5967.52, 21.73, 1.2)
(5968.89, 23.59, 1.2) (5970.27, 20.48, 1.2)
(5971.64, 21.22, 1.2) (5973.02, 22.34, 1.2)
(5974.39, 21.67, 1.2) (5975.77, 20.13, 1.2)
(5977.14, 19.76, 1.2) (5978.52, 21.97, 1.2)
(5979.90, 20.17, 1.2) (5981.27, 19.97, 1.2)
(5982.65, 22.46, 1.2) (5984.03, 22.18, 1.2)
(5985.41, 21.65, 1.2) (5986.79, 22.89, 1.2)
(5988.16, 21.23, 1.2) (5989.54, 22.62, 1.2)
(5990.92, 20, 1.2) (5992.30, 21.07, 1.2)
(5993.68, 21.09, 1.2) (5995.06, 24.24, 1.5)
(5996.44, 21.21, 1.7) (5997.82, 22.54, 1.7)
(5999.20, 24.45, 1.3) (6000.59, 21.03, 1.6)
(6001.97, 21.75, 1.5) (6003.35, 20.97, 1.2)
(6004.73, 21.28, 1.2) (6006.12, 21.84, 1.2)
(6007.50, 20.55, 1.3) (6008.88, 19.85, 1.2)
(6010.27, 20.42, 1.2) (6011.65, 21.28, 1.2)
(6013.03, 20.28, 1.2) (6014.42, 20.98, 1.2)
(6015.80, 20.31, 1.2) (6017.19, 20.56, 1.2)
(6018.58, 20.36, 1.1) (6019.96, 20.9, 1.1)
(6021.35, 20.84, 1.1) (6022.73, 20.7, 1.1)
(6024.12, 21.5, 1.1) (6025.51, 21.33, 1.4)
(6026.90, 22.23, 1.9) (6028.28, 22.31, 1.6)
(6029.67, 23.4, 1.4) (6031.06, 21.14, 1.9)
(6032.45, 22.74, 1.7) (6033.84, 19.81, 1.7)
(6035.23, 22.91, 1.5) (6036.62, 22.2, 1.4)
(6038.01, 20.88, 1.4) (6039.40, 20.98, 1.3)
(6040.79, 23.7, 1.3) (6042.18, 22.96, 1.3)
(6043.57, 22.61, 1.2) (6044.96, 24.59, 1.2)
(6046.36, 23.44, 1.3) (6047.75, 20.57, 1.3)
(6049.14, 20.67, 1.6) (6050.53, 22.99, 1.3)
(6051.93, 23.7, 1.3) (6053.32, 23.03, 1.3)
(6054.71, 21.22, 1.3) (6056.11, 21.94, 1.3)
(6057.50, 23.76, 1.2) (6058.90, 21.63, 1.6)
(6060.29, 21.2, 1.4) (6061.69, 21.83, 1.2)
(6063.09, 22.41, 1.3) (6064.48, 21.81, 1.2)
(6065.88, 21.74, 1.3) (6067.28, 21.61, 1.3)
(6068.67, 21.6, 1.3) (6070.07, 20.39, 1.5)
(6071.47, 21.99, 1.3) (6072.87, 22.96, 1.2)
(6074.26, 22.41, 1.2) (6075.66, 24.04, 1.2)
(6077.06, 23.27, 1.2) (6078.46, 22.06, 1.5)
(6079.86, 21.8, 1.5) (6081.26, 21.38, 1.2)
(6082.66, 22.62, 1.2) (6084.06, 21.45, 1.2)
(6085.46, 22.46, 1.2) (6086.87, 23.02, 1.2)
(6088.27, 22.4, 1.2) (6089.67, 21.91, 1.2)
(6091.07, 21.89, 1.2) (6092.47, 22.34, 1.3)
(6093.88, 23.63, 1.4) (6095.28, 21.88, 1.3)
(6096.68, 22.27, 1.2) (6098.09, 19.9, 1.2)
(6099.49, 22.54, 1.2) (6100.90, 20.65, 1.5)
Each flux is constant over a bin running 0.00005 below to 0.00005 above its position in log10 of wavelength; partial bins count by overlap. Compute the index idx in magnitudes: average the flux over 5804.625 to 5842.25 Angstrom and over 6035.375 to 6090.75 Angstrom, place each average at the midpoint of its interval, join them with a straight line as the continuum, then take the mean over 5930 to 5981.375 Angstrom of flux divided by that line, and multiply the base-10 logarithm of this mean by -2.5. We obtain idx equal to 0.04 mag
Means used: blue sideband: 22.8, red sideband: 22.2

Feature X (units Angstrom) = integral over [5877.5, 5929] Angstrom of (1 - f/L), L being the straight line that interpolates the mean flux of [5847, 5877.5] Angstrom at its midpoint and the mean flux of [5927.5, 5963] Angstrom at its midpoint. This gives 3.4 Angstrom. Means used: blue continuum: 22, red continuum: 21.7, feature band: 20.4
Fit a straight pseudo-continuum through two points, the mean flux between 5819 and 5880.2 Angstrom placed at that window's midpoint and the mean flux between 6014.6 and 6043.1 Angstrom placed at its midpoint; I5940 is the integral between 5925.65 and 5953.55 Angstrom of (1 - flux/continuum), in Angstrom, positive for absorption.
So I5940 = 0.3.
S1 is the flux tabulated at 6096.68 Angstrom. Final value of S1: 22.27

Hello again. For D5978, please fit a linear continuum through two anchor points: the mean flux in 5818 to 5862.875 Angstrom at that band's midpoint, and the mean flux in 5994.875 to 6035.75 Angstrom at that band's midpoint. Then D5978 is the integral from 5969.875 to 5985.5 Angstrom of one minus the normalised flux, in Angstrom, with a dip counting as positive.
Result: 0.3 Angstrom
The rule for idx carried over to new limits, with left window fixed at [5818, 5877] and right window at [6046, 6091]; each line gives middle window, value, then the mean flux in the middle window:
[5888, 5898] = 0.29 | 17.2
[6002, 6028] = 0.06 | 20.9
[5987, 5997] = 0.03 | 21.7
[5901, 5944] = 0.04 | 21.5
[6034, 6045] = -0.01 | 22.4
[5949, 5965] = 0.02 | 21.8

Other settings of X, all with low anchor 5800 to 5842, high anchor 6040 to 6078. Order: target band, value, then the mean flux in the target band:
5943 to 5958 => 0.5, 21.9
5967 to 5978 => 0.6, 21.4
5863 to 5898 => 3.3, 20.5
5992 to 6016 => 1.1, 21.4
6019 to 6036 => 0.6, 21.6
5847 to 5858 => 0.7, 21.3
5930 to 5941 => 0.4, 21.7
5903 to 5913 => 0.9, 20.6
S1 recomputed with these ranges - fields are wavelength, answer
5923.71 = 23.46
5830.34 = 23.29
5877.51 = 22.96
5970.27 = 20.48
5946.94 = 23.03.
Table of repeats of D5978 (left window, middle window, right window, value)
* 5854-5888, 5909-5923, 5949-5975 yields 0.16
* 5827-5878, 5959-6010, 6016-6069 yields 1.18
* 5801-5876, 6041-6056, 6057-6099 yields -0.29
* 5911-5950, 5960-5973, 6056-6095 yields 0.07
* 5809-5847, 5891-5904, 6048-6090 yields 2.58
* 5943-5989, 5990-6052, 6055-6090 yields 0.73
